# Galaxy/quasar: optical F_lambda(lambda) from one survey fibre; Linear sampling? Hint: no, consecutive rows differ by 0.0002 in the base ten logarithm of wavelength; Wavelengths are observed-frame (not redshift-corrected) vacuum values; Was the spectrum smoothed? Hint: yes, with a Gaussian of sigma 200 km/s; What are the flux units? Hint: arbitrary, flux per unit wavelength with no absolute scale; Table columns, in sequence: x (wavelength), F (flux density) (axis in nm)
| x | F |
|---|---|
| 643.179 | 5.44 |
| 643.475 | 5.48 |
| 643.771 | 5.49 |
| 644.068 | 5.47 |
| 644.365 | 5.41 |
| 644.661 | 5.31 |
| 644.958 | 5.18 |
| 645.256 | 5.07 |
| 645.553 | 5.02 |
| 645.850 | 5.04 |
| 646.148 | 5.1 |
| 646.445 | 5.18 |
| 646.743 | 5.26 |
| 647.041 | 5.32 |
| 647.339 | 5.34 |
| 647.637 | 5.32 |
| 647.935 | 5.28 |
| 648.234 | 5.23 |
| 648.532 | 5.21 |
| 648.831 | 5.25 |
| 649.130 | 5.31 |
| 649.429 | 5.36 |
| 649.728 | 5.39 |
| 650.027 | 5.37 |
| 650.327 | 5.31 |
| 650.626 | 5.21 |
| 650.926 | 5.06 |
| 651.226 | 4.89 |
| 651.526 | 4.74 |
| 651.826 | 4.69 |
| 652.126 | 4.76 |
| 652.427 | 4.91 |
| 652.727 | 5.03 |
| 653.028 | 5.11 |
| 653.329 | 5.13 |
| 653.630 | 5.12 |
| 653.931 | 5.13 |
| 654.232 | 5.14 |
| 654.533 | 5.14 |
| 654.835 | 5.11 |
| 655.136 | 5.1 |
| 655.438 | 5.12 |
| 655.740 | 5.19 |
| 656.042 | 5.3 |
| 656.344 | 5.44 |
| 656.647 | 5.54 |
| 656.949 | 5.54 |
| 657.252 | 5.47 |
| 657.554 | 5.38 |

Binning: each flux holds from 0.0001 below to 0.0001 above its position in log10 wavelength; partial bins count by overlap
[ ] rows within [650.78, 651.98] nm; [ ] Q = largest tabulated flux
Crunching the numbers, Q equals 5.06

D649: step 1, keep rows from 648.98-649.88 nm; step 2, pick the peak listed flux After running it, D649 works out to 5.39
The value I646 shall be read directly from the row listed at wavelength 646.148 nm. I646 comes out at 5.1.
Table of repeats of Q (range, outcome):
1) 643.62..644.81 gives 5.49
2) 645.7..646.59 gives 5.18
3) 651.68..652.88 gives 5.03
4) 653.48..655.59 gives 5.14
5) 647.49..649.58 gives 5.36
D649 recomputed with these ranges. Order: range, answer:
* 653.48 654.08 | 5.13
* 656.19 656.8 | 5.54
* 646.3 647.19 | 5.32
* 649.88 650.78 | 5.37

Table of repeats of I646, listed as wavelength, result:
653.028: 5.11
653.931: 5.13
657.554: 5.38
